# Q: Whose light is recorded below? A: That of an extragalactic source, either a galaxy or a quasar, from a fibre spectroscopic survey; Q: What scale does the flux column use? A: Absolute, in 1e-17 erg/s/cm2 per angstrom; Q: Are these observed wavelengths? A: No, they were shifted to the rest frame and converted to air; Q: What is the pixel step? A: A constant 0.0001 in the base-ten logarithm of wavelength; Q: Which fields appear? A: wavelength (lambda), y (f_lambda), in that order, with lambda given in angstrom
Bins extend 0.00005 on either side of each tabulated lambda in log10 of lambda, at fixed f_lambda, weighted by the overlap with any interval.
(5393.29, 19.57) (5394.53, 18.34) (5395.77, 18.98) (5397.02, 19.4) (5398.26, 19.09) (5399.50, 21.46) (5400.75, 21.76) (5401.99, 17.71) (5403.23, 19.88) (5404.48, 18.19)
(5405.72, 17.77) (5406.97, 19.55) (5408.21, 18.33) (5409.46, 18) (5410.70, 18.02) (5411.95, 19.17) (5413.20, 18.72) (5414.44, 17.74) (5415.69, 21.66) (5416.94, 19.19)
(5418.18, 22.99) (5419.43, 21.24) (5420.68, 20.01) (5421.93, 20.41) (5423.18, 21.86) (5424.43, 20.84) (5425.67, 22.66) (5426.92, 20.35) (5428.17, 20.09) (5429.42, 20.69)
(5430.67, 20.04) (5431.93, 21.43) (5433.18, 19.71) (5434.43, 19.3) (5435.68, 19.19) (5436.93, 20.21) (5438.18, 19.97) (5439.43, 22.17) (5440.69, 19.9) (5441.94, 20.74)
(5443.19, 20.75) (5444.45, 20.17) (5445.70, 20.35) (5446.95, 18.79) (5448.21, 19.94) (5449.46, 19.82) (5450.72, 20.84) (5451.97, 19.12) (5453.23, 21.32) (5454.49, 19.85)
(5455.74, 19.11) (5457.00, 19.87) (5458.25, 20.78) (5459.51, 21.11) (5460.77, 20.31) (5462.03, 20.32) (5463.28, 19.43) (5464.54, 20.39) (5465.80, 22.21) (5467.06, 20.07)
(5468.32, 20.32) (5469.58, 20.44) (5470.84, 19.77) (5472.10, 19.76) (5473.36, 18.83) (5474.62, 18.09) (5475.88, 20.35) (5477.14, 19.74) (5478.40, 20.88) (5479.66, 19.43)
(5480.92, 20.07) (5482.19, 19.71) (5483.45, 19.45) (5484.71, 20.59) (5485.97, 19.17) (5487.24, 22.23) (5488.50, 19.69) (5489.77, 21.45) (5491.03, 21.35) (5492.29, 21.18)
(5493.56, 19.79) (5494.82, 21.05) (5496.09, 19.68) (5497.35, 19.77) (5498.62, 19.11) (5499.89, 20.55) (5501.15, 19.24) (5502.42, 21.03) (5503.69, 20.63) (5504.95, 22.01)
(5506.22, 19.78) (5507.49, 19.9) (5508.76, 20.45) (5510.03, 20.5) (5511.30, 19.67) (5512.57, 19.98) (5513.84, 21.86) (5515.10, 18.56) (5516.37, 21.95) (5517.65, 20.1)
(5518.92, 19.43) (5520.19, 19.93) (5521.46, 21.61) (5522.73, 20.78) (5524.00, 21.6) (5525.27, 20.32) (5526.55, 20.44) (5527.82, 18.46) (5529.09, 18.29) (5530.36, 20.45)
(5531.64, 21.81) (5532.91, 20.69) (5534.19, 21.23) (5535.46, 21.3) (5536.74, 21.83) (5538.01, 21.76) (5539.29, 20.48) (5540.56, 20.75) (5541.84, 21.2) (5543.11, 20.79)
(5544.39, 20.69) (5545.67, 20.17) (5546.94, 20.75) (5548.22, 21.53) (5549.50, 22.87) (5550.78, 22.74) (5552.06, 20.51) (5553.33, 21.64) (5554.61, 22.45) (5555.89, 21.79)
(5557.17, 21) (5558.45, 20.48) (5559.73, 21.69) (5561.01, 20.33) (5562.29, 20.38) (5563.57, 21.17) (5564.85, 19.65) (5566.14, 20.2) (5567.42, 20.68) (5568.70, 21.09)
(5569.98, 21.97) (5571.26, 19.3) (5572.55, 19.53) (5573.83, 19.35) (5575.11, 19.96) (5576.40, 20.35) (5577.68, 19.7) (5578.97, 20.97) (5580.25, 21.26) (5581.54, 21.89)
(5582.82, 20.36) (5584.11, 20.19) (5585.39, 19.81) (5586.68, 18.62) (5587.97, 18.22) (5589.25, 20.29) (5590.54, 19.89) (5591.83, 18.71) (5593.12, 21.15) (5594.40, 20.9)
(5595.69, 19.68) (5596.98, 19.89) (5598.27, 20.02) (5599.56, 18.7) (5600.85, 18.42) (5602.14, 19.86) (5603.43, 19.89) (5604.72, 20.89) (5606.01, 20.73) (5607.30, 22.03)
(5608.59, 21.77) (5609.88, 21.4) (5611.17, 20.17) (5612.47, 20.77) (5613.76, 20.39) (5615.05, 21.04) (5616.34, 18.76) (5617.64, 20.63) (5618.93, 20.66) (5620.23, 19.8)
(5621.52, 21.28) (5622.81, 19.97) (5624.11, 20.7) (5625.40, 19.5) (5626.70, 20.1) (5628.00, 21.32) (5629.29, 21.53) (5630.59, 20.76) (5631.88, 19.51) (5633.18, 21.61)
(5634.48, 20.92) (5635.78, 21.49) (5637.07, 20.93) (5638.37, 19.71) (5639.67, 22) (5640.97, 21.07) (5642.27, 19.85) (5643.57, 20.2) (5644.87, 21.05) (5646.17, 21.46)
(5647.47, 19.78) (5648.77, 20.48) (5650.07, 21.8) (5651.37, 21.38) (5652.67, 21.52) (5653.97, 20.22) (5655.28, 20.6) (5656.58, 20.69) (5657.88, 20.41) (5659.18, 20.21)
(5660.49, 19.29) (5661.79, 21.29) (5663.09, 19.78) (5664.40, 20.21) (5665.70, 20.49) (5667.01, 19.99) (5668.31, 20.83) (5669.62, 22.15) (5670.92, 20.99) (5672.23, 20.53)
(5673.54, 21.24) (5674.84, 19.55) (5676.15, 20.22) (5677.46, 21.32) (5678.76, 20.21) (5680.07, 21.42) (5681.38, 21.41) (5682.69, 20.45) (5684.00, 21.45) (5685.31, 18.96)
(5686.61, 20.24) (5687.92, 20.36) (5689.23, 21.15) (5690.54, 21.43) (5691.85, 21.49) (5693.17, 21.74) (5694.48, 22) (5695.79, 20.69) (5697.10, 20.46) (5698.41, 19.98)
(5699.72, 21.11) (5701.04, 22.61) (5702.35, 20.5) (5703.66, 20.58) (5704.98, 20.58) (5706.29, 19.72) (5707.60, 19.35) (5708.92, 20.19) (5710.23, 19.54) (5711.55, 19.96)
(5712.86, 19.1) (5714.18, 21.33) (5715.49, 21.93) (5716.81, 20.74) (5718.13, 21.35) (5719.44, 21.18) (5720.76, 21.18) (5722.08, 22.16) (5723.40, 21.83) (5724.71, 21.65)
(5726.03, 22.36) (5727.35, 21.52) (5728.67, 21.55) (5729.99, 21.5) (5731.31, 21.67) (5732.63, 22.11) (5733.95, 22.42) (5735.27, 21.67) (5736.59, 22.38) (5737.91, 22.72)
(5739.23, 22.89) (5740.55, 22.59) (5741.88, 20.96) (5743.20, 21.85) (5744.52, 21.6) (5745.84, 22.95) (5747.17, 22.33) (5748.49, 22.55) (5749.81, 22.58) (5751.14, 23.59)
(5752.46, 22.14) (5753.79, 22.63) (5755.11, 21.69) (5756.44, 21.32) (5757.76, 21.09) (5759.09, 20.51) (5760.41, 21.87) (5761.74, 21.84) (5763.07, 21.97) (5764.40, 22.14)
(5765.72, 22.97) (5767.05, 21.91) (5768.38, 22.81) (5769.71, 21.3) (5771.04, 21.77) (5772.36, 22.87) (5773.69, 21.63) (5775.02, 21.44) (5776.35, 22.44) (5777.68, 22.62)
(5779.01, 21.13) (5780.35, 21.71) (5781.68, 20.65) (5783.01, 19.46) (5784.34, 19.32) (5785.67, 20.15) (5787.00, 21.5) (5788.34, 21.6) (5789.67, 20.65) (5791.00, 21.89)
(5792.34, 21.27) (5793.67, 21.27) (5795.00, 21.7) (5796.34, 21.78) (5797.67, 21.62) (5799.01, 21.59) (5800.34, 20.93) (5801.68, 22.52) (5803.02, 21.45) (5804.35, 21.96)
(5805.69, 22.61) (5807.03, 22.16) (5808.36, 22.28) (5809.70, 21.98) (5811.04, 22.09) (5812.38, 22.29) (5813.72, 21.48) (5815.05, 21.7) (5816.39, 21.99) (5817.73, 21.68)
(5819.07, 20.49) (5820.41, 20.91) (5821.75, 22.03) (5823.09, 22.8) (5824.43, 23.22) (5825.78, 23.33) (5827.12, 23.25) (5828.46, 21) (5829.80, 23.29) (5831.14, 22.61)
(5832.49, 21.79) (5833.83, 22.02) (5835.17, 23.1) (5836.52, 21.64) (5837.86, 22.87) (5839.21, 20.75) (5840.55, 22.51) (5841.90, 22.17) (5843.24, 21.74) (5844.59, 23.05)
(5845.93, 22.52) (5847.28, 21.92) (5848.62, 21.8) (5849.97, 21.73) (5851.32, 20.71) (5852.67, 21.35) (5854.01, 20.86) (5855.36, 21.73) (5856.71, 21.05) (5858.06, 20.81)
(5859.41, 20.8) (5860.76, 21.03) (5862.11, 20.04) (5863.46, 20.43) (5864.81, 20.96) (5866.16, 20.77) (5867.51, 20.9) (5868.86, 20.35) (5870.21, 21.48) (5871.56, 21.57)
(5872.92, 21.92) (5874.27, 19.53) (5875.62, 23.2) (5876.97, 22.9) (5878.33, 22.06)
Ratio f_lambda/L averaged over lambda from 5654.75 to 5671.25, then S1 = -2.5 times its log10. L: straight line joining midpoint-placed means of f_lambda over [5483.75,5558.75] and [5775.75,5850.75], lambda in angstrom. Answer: 0.037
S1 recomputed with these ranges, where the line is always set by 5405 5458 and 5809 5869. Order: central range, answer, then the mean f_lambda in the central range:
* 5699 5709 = 0.03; 20.6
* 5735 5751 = -0.05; 22.3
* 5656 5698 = 0.02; 20.7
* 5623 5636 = 0.01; 20.7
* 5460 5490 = 0.01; 20.1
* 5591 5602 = 0.06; 19.7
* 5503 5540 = -0.01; 20.5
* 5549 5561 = -0.05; 21.6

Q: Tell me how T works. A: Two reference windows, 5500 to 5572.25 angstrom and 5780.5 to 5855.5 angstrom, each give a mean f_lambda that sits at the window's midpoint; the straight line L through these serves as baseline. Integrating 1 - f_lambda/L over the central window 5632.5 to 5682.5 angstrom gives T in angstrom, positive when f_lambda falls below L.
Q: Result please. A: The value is 1.0 angstrom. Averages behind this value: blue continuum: 20.7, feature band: 20.7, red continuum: 21.8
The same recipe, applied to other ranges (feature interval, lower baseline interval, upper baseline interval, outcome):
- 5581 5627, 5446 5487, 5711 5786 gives 1.4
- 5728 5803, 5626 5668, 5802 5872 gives -1.5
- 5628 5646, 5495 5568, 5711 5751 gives 0.3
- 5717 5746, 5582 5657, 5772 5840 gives -0.9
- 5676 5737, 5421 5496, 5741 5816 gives 1.1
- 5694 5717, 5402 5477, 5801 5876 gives 0.7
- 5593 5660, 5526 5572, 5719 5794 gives 2.1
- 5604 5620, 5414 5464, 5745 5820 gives 0.2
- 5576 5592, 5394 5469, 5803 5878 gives 0.5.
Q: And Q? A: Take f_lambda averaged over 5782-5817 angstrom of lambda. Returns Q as 21.5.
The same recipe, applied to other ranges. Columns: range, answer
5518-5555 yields 20.9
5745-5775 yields 22.1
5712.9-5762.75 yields 21.9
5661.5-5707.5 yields 20.8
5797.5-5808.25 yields 21.9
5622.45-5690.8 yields 20.7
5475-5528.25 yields 20.3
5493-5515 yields 20.3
